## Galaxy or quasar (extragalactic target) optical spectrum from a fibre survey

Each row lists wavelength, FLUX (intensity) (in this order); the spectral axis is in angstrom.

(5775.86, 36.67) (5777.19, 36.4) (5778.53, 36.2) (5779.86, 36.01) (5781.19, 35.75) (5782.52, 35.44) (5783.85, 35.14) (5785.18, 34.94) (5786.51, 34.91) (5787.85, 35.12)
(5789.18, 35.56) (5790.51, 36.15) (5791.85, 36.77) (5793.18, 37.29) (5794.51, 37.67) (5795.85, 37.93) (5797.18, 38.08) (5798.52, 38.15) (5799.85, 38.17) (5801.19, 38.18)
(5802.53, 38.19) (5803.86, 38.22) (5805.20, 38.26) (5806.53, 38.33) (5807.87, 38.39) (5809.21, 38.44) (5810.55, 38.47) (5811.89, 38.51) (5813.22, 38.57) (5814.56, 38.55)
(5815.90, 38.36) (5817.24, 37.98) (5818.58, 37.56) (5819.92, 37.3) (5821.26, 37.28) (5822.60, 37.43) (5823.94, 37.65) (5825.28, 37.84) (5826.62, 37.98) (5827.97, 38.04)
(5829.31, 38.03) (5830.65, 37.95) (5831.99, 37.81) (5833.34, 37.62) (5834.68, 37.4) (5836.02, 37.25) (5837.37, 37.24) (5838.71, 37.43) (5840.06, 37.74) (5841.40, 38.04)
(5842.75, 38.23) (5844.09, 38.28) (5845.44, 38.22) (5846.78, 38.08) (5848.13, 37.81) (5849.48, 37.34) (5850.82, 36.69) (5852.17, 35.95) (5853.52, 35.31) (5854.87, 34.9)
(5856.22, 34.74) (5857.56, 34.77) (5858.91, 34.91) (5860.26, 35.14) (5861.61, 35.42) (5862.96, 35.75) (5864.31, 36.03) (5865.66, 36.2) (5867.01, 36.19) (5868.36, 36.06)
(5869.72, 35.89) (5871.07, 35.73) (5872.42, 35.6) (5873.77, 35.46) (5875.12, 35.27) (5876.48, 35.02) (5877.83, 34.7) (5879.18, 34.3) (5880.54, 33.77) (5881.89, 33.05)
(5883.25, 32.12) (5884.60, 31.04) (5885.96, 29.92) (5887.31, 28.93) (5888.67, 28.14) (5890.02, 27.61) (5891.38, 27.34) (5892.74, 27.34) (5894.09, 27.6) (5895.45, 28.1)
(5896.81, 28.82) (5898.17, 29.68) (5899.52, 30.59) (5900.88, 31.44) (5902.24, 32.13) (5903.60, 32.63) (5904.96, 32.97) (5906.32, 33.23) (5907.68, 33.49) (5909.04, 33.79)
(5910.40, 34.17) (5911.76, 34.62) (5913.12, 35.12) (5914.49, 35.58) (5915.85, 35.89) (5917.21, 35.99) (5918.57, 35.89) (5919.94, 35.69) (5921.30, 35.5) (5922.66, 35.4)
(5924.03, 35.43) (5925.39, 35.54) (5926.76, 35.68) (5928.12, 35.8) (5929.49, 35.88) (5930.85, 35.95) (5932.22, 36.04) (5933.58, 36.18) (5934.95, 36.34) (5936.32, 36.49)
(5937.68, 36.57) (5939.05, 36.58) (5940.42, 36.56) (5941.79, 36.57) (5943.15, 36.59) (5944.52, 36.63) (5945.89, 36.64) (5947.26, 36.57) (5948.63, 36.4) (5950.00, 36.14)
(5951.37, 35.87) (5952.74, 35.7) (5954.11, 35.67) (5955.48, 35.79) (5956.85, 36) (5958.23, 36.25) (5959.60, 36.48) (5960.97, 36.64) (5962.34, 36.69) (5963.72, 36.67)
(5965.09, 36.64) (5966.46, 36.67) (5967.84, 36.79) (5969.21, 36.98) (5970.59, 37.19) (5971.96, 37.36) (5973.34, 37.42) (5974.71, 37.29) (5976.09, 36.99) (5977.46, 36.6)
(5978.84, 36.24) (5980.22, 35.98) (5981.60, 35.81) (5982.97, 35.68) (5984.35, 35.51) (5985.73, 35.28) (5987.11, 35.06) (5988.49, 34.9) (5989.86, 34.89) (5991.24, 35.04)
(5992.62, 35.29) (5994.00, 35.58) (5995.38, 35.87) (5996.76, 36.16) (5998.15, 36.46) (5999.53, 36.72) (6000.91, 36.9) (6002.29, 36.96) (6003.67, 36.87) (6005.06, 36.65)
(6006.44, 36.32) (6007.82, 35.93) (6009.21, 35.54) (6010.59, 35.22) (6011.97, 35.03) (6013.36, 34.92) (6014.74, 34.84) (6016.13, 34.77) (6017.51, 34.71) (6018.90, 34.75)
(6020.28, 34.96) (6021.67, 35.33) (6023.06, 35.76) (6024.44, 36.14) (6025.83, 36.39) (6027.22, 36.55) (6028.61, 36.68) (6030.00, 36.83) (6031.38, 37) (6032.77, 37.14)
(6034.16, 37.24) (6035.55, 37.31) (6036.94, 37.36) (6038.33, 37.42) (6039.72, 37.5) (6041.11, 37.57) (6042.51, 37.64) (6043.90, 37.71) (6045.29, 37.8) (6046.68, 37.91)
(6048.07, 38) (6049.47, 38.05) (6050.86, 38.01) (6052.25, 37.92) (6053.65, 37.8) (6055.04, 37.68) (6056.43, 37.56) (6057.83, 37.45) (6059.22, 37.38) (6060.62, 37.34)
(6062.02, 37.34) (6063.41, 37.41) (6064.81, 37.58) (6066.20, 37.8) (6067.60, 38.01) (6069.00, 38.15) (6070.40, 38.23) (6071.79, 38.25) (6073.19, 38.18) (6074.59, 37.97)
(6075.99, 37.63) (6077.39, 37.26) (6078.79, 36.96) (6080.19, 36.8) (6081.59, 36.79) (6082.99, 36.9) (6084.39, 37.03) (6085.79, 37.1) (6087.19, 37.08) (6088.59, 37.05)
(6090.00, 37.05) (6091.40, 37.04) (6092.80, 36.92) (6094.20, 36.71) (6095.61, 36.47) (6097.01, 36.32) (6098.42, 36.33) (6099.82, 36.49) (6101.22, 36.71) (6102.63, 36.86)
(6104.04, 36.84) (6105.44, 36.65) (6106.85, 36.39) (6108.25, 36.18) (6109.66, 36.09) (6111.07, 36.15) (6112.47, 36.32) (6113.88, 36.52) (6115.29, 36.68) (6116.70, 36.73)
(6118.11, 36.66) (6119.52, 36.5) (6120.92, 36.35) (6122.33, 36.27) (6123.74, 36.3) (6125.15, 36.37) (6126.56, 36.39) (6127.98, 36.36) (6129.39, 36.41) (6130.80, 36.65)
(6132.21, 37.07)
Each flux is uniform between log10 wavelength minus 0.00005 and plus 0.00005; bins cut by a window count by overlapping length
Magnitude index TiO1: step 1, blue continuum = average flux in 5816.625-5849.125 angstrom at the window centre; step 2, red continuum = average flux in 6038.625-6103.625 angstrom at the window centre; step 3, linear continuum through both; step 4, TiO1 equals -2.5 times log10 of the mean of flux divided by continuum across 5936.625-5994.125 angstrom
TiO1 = 0.04 mag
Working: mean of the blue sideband 37.7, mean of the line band 36.3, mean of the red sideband 37.4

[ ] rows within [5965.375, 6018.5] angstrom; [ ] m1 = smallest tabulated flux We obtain 34.71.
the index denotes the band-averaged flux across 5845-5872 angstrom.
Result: 36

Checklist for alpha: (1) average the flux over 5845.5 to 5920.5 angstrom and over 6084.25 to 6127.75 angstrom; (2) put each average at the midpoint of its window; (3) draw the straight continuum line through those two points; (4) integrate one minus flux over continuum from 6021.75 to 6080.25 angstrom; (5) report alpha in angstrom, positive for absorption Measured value -2.6 angstrom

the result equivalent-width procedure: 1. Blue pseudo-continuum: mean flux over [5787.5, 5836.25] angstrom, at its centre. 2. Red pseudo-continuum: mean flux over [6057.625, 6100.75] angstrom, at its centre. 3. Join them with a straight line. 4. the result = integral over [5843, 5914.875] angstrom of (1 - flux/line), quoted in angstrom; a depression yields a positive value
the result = 7.6 angstrom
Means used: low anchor 37.8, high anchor 37.3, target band 33.7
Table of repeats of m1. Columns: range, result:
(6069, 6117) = 36.09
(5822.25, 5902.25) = 27.34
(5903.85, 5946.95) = 32.97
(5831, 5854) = 35.31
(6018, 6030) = 34.75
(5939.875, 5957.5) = 35.67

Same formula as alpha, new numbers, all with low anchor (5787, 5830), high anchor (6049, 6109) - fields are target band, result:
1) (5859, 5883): 1.5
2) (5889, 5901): 2.9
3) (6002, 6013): 0.4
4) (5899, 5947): 3.0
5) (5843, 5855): 0.2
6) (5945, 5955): 0.4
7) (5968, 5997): 1.1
